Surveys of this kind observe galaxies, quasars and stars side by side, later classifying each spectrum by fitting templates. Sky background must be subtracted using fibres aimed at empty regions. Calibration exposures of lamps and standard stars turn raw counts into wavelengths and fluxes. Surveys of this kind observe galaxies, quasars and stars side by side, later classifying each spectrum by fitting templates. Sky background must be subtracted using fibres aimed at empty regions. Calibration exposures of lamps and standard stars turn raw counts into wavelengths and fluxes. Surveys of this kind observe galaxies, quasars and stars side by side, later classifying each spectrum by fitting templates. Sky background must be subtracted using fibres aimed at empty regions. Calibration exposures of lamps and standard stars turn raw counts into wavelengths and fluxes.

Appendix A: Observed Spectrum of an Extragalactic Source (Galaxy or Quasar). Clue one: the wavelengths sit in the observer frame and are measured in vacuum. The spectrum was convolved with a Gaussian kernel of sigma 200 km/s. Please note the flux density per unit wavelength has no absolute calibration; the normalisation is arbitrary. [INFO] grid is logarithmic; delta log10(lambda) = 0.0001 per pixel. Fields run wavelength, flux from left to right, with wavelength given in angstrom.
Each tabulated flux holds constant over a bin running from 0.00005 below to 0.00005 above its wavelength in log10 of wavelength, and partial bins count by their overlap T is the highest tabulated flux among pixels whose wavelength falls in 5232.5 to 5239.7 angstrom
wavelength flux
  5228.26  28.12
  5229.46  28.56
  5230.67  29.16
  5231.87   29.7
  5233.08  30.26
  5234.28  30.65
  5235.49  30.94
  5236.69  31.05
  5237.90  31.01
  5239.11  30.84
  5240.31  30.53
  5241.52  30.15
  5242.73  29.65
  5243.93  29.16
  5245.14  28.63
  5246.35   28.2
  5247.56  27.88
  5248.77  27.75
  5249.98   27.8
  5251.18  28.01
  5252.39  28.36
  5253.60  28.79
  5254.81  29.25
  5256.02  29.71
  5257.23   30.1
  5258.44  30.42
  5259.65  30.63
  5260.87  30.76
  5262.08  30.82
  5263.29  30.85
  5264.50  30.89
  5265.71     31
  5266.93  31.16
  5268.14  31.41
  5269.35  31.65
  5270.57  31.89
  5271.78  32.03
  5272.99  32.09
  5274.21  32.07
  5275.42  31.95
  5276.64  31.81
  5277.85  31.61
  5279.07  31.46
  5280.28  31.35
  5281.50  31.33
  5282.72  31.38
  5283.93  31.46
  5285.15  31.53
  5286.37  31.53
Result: 31.05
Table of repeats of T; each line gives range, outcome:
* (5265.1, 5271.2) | 31.89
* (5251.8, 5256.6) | 29.71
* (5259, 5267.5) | 31.16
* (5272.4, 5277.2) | 32.09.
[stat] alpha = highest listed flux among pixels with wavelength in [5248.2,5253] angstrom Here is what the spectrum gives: 28.36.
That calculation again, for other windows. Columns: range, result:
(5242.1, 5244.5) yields 29.65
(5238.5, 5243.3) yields 30.84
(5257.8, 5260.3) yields 30.63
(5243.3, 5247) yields 29.16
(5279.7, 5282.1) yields 31.35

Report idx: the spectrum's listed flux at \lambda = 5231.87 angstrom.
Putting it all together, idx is 29.7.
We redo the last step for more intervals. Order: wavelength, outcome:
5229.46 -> 28.56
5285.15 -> 31.53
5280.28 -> 31.35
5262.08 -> 30.82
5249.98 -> 27.8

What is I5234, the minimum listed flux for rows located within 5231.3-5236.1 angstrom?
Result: 29.7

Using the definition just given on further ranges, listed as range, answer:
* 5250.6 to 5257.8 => 28.01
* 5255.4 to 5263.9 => 29.71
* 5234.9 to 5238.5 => 30.94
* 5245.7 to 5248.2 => 27.88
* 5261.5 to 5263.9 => 30.82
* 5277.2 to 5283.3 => 31.33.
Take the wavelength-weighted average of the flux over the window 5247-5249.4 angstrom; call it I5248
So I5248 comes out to 27.8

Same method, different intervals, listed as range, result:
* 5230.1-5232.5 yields 29.4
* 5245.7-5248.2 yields 28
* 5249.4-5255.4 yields 28.5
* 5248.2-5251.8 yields 27.9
